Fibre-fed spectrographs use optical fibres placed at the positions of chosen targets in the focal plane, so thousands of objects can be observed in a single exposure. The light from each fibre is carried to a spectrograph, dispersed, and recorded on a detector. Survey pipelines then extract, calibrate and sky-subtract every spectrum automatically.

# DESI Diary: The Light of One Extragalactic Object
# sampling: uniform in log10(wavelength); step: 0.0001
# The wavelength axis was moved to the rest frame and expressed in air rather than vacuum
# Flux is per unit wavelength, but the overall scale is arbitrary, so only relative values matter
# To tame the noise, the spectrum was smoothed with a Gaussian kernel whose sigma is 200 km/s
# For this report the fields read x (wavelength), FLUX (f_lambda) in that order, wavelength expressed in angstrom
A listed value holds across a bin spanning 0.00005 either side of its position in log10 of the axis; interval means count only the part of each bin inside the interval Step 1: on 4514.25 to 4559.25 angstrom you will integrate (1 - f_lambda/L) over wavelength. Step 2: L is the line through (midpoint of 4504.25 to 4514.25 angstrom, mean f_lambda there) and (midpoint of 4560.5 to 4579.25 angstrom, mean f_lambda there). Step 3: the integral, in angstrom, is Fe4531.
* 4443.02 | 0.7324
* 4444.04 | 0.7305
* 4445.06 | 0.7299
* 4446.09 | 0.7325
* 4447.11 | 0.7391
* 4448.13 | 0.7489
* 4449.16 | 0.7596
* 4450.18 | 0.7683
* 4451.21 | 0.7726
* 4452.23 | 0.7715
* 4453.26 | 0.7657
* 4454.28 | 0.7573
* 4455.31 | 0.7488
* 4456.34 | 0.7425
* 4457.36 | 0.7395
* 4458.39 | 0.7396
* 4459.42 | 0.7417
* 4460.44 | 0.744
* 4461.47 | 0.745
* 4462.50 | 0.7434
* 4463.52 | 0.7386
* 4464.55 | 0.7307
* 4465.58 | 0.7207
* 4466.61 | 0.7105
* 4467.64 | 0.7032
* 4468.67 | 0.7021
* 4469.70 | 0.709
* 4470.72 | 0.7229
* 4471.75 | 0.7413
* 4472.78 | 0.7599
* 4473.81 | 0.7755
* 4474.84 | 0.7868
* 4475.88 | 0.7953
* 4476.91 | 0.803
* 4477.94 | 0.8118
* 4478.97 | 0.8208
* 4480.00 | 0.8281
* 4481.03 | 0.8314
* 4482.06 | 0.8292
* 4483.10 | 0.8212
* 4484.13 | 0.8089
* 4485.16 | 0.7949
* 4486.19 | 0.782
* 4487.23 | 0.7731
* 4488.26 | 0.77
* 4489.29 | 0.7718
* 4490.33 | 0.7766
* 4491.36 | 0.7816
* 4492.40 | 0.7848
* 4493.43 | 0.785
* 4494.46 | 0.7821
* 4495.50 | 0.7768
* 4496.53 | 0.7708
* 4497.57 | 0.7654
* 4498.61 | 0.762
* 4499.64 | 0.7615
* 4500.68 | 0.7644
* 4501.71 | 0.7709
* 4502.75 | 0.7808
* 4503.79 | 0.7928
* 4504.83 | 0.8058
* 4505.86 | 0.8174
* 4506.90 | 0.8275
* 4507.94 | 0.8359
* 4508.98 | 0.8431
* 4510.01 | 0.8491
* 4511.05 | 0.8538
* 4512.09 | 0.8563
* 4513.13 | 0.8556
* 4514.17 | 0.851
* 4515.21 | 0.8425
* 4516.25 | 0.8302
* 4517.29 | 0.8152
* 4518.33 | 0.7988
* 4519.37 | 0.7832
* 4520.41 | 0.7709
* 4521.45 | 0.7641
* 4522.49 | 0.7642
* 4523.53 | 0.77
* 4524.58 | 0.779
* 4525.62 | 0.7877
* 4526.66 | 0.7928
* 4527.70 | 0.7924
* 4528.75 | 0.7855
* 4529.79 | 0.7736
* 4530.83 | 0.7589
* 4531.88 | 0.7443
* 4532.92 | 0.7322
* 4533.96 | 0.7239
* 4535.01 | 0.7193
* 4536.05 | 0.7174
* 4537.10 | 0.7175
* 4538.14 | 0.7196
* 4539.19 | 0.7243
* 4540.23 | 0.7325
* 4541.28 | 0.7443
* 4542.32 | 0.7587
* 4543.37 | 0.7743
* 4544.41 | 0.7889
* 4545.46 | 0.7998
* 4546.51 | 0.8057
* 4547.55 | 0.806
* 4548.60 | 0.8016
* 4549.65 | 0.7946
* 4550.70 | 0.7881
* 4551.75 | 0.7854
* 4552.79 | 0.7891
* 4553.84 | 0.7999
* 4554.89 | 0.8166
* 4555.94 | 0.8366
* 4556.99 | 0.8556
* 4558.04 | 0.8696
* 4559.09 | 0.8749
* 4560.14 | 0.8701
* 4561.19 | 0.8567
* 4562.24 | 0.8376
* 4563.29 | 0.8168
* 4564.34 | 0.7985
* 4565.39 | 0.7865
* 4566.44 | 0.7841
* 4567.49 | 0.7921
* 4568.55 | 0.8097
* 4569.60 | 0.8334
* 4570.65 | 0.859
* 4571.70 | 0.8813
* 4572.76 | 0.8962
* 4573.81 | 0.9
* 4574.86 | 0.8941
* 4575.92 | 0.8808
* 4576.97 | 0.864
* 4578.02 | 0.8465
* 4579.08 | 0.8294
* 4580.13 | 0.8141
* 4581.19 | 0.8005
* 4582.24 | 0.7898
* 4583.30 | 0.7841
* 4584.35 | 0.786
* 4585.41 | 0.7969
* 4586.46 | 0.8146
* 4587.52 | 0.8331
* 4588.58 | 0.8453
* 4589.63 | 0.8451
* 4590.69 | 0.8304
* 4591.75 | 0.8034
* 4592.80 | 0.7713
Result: 3.1 angstrom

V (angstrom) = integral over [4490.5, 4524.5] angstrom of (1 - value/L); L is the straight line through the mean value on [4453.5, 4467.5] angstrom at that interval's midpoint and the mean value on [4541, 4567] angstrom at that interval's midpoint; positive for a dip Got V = -1.12 angstrom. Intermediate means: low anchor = 0.738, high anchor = 0.81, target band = 0.8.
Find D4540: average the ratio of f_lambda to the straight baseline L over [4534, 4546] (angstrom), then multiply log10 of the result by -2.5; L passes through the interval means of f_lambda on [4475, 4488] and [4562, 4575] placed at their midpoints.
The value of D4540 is 0.11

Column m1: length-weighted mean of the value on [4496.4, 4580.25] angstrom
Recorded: 0.803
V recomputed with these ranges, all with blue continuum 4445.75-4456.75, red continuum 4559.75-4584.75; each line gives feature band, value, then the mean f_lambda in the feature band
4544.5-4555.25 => 0.28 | 0.798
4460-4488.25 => 0.09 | 0.768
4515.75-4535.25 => 0.73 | 0.774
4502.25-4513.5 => -0.52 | 0.829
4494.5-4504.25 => 0.18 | 0.772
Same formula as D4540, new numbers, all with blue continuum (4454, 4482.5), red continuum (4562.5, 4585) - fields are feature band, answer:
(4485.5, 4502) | 0.002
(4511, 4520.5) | -0.049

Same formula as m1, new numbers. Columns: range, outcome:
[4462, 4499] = 0.771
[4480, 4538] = 0.789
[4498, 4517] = 0.816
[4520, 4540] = 0.754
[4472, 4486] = 0.803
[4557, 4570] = 0.828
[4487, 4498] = 0.777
